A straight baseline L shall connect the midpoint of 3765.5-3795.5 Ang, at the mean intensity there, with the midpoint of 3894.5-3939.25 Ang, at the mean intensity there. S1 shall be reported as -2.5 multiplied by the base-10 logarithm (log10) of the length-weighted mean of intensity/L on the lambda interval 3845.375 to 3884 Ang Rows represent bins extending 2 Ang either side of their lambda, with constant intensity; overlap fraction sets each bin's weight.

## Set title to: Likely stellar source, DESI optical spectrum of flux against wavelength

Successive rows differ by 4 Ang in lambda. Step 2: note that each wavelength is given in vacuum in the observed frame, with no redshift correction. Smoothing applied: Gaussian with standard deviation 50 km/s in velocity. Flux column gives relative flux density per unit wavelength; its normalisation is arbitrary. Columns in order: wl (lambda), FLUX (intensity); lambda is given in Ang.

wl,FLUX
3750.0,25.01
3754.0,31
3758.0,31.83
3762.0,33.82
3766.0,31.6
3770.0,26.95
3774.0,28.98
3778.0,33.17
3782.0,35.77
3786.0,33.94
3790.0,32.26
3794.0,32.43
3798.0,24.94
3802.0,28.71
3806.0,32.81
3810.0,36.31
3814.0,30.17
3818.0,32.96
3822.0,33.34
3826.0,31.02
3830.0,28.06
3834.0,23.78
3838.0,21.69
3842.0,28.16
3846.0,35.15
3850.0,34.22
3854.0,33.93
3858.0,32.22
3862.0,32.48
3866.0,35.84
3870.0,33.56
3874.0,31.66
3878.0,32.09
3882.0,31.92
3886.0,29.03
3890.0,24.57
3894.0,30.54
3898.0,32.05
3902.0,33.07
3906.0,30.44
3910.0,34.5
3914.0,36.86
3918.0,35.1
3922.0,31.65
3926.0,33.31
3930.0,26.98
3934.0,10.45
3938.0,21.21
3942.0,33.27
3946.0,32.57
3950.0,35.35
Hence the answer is -0.09 mag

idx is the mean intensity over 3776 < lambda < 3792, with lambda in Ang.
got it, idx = 33.8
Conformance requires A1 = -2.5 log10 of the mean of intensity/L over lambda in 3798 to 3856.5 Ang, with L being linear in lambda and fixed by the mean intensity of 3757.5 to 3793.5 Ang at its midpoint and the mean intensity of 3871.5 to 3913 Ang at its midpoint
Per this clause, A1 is 0.04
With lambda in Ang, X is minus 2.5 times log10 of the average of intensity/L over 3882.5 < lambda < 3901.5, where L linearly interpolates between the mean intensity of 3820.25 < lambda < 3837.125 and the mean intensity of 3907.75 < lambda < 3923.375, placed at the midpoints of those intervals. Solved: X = 0.12 mag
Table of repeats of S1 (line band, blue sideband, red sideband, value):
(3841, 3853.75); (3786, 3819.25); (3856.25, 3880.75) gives -0.019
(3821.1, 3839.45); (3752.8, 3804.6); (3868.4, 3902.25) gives 0.134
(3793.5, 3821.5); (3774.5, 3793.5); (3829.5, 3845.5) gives -0.043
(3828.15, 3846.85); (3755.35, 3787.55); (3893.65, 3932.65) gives 0.191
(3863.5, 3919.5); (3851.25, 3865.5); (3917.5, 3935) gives -0.058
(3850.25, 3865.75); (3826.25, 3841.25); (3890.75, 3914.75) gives -0.193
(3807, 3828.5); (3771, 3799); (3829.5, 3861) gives -0.067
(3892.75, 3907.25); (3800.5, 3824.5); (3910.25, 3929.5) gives 0.061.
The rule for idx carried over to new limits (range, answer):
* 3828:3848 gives 27.4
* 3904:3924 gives 33.7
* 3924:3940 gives 23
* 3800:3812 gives 32.6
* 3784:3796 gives 32.9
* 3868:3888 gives 31.7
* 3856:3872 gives 33.5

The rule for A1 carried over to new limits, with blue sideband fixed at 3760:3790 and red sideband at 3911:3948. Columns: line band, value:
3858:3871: -0.11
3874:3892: 0.01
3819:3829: -0.02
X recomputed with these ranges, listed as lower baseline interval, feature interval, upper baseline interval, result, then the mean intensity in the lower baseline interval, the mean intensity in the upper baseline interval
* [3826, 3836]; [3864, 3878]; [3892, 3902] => -0.13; 26.9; 31.6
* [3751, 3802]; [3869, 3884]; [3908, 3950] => -0.07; 31.2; 29.9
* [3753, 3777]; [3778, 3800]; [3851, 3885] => -0.02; 30.8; 32.9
